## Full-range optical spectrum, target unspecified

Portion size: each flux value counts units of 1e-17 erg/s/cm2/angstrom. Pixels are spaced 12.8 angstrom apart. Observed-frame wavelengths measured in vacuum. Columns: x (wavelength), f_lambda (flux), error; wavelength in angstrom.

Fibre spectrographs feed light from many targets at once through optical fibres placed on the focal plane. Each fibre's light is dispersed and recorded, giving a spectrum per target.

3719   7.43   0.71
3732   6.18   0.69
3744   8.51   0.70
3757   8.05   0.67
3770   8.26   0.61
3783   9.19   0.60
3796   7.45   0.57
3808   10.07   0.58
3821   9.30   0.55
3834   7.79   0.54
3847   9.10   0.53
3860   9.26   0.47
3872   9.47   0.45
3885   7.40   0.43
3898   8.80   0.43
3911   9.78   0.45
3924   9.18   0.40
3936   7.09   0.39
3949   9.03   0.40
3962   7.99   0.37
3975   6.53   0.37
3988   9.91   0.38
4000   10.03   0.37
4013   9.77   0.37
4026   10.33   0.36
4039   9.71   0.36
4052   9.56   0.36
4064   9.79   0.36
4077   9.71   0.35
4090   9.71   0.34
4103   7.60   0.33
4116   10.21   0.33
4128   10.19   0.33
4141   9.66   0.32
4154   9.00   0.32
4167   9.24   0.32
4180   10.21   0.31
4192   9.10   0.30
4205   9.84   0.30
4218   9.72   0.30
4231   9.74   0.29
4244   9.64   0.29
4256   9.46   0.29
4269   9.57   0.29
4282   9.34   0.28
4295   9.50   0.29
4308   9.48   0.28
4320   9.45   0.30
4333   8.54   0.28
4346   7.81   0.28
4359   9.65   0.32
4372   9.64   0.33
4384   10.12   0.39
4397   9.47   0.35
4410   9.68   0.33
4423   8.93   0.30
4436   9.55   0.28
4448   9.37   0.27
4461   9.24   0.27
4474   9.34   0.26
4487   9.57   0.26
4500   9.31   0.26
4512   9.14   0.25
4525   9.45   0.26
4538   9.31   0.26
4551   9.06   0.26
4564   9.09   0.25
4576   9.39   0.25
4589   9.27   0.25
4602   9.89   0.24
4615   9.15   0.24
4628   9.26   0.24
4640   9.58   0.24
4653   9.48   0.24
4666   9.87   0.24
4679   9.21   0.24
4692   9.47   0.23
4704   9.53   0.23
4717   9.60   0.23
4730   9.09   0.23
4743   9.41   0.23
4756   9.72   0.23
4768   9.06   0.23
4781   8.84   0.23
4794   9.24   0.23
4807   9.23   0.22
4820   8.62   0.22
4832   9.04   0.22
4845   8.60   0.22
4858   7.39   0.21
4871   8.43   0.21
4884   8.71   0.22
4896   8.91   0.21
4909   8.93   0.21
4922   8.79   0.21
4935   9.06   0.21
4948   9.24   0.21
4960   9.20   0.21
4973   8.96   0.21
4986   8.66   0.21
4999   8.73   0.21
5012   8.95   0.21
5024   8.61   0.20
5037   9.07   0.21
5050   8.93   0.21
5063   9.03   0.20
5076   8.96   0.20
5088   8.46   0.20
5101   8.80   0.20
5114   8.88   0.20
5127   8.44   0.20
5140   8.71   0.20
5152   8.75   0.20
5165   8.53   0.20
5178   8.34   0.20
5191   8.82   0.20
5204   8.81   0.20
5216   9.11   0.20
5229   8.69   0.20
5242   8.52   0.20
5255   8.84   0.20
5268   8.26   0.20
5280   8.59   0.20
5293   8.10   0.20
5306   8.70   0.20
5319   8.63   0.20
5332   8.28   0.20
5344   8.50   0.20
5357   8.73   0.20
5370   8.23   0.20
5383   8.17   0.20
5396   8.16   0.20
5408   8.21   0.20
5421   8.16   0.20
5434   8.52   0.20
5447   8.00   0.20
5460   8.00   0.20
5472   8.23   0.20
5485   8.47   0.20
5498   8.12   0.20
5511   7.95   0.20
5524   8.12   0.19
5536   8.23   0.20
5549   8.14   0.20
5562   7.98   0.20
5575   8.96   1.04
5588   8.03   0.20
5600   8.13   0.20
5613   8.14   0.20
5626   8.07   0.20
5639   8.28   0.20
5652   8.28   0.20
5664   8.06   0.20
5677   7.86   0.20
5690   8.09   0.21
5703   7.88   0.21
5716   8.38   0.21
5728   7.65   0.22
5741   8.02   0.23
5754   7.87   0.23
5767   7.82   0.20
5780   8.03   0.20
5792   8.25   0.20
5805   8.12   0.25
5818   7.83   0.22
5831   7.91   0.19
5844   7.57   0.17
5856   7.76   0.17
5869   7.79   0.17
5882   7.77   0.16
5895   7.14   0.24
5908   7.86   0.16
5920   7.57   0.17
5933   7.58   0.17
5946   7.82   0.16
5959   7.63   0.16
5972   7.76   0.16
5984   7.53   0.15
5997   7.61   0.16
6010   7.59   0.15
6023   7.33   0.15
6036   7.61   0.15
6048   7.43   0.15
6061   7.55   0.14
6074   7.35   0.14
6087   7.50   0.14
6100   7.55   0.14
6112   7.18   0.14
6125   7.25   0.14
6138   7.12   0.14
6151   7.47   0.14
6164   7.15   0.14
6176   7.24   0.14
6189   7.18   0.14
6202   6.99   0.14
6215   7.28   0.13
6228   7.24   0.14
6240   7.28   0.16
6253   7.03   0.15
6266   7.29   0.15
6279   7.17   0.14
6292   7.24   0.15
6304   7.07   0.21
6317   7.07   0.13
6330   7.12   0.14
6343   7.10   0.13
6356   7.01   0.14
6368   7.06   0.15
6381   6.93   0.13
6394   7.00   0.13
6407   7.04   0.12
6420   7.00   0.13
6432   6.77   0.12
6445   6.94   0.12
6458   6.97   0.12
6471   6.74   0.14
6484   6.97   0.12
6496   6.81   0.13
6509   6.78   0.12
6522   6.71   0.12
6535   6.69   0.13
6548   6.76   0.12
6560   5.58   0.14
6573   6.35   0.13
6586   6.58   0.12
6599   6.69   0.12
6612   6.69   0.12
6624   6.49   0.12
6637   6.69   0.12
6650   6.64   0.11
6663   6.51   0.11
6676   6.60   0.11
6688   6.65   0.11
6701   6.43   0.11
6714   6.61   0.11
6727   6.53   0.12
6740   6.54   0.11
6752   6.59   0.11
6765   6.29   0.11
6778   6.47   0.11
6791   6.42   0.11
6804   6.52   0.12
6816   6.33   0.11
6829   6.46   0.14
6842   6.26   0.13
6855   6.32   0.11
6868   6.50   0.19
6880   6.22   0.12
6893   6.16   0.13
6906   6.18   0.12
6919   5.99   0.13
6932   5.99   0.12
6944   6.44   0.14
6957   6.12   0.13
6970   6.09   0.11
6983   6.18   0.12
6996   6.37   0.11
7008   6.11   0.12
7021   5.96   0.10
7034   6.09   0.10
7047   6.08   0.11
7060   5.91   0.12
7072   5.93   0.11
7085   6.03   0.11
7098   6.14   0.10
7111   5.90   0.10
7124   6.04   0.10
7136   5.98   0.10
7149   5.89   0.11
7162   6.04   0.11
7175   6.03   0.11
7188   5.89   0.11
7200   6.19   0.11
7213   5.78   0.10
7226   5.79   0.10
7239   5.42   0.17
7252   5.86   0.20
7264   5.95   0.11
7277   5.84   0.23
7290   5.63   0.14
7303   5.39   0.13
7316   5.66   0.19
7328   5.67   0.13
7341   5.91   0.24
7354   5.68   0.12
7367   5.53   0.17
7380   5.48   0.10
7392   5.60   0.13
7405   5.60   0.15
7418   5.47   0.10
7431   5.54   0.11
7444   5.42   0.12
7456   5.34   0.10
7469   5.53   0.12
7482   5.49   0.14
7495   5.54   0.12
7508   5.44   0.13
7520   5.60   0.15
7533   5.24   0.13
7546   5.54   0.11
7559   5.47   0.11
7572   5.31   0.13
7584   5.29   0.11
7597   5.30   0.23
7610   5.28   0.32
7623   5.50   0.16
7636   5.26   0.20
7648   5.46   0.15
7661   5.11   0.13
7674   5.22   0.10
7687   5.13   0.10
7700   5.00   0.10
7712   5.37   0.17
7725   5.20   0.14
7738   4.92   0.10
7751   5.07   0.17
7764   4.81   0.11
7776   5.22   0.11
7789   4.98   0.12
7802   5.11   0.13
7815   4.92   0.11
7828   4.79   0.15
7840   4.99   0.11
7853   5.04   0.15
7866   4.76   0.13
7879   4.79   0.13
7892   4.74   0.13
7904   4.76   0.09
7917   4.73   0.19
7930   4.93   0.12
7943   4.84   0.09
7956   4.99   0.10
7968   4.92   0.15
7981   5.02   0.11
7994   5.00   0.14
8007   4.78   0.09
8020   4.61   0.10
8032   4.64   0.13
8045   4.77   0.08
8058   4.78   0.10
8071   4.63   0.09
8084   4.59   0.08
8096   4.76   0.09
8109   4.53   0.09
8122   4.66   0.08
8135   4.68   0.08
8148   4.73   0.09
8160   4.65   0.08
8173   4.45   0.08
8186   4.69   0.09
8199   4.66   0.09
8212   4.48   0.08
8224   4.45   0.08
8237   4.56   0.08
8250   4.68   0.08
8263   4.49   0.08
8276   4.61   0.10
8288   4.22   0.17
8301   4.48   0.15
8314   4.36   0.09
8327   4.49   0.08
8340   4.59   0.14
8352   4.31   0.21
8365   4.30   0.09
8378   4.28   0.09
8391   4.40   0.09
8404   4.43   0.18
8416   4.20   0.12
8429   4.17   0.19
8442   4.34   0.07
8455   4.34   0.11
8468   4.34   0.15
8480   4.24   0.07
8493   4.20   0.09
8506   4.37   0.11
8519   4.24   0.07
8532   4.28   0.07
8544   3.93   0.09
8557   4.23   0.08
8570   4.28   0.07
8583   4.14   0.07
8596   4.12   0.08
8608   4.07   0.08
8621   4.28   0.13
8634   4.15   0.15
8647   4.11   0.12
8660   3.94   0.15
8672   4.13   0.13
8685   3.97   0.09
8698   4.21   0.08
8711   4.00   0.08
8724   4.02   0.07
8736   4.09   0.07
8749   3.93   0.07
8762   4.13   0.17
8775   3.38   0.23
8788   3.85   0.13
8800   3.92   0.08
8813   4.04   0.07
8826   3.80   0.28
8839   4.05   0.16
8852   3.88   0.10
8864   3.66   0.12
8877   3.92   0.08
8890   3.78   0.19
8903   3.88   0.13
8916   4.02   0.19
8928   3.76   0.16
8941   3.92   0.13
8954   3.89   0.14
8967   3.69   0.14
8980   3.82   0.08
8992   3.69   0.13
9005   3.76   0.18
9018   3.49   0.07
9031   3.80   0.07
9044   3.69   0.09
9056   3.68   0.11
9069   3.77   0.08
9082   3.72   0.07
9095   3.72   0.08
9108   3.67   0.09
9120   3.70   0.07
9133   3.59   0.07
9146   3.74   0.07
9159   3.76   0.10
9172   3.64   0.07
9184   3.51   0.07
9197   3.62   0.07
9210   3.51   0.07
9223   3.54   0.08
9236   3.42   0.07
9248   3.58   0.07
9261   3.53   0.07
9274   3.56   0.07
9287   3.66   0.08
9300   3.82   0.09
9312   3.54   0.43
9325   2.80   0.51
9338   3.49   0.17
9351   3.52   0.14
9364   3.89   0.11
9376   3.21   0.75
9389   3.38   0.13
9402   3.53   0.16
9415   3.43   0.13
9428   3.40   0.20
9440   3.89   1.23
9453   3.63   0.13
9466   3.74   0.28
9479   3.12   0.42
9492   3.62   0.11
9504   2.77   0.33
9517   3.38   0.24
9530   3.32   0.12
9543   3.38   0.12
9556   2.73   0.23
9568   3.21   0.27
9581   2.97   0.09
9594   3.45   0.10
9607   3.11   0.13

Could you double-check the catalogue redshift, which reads 0.00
